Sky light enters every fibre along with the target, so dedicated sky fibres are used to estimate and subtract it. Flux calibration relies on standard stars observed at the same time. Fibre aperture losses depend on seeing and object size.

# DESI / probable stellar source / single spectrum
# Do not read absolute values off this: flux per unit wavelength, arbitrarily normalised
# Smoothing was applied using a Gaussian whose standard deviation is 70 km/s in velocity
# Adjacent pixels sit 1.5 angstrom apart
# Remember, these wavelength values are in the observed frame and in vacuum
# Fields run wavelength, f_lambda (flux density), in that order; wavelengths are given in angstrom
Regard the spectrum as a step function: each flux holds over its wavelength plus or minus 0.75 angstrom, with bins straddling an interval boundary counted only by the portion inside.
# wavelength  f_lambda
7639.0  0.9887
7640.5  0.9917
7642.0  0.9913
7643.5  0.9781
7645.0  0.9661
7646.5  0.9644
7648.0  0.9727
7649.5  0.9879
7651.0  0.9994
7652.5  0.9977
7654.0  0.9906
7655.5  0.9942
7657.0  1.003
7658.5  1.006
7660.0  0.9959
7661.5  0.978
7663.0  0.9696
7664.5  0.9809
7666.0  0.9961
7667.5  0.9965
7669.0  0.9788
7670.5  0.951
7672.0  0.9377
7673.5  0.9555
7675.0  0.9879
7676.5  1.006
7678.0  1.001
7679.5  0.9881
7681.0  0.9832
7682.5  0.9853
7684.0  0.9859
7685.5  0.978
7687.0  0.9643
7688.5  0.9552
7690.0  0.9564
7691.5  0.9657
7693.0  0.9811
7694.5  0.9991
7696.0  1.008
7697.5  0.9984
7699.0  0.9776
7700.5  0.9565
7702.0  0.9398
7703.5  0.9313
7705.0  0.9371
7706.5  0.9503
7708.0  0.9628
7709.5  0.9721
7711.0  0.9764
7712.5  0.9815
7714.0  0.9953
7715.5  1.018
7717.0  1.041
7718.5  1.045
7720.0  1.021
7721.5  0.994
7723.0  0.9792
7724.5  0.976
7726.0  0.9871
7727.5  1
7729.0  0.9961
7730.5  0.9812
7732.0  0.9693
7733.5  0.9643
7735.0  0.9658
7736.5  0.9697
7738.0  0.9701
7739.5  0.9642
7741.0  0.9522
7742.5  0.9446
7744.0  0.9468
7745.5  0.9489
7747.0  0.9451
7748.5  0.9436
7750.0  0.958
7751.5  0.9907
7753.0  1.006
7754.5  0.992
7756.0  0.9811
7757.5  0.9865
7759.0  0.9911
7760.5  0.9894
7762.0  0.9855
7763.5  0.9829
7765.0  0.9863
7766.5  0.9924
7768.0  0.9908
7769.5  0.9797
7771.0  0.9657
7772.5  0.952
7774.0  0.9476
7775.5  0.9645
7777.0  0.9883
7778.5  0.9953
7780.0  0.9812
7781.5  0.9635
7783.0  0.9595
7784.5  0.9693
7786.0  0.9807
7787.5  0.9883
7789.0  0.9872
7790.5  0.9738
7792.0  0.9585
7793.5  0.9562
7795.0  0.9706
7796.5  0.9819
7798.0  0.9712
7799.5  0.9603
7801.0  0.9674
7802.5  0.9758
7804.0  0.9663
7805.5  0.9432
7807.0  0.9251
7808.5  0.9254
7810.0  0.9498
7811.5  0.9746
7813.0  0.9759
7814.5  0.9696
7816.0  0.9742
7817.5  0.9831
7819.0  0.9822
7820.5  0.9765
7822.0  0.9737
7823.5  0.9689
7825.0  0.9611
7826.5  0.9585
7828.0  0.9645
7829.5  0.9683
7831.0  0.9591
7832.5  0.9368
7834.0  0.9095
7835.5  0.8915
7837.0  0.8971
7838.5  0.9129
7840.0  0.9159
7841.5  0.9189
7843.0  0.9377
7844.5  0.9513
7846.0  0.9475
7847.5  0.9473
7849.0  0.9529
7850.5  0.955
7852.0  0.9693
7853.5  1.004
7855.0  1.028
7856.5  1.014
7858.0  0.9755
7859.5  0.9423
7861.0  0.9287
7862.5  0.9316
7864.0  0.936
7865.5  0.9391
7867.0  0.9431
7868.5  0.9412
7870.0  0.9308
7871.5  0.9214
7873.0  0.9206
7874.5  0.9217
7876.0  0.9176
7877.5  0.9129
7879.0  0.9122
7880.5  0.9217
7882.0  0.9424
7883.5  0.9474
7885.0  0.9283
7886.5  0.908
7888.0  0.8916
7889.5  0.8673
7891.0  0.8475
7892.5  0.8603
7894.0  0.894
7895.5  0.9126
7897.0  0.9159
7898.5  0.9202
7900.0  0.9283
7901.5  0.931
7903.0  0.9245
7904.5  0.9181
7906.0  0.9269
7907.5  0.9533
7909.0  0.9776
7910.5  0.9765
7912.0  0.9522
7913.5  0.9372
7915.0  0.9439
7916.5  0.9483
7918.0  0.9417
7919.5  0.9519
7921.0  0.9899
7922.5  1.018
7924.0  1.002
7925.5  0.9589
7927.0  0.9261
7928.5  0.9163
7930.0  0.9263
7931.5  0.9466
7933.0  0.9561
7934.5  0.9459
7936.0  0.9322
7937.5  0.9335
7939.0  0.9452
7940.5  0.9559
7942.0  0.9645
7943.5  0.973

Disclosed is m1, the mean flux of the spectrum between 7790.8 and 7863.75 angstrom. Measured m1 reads 0.956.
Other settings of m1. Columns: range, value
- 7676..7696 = 0.981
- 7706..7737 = 0.988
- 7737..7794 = 0.973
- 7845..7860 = 0.974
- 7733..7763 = 0.97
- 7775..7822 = 0.969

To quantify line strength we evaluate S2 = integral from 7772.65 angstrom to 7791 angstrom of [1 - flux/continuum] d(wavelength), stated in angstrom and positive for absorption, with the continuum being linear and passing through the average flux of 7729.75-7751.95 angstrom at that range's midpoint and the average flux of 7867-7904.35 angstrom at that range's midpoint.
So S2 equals -0.5 angstrom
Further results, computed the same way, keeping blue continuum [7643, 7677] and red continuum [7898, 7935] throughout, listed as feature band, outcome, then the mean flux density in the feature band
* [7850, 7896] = 1.13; 0.931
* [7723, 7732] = -0.11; 0.986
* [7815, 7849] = 0.44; 0.947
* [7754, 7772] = -0.30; 0.985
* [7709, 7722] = -0.41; 1.01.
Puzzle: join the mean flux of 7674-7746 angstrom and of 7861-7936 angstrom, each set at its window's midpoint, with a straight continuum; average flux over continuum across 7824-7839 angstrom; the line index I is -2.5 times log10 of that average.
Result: 0.01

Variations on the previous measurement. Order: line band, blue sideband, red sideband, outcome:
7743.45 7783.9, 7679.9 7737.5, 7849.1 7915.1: -0.01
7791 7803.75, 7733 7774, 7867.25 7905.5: -0.02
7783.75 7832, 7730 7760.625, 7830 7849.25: -0.03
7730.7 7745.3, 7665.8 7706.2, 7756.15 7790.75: 0.02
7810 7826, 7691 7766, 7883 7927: -0.02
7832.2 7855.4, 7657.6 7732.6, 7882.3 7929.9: 0.01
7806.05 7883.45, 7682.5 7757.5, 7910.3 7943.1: 0.02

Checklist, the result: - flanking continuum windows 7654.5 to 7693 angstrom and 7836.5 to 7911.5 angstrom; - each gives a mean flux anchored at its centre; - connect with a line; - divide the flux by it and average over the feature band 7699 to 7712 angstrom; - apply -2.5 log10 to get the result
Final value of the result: 0.02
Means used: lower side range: 0.98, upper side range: 0.933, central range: 0.955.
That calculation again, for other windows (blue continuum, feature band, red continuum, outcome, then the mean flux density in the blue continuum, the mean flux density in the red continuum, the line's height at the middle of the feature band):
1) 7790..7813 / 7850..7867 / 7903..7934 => -0.01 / 0.96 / 0.953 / 0.957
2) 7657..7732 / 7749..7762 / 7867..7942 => -0.02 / 0.982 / 0.933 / 0.968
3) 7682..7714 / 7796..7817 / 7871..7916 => -0.02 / 0.97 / 0.921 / 0.943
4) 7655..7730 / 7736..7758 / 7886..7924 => 0.00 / 0.982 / 0.931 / 0.969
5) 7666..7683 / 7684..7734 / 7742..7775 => 0.00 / 0.98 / 0.973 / 0.977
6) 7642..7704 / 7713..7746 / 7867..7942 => -0.02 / 0.98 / 0.933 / 0.968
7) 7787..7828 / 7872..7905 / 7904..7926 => 0.06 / 0.966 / 0.96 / 0.962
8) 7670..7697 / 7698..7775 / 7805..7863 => -0.01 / 0.978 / 0.954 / 0.969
